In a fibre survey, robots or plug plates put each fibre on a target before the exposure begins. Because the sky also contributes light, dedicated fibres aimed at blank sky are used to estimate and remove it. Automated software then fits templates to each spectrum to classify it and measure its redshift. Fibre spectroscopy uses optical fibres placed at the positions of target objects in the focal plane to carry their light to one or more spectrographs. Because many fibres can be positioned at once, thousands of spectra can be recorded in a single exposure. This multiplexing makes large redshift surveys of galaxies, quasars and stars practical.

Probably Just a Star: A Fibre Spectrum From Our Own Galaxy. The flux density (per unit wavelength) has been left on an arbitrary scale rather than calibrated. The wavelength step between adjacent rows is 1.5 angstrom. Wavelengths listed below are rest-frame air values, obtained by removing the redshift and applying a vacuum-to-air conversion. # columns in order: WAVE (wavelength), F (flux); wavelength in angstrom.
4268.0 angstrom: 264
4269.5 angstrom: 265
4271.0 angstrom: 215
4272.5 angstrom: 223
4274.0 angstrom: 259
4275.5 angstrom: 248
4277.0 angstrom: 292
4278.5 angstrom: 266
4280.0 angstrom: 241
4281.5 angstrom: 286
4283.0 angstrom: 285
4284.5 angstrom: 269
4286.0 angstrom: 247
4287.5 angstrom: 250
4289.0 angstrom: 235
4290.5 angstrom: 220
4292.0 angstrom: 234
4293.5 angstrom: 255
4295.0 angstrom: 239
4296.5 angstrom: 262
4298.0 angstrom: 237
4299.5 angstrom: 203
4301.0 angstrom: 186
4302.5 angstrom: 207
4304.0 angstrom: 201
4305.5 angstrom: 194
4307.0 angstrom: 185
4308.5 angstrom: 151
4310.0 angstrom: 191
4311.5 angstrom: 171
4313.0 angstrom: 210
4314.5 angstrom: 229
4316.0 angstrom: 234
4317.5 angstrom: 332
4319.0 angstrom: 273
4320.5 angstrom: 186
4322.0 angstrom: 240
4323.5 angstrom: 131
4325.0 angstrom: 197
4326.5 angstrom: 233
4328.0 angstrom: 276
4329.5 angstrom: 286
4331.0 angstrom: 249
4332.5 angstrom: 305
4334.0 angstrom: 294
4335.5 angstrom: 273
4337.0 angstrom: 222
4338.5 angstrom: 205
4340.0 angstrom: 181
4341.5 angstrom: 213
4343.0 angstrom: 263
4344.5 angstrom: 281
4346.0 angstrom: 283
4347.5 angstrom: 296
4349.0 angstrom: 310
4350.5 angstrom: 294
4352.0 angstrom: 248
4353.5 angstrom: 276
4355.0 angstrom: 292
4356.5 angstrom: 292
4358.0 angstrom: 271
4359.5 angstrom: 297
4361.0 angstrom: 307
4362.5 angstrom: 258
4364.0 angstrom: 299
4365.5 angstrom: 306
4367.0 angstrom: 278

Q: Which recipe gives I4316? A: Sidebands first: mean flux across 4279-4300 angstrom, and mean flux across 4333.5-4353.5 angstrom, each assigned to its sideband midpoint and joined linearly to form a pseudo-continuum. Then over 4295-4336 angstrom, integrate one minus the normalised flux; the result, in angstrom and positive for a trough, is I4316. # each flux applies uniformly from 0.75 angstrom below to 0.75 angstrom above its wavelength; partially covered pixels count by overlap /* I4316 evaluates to 4.3 angstrom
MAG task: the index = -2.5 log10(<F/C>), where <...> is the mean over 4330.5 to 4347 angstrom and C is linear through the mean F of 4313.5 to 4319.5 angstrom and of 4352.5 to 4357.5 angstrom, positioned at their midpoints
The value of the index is 0.10 mag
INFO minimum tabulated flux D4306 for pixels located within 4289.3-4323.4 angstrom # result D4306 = 151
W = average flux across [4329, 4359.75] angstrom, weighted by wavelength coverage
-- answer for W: 268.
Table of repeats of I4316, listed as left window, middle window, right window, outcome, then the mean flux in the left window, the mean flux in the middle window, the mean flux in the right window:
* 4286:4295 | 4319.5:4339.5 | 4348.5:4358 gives 2.2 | 240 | 238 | 284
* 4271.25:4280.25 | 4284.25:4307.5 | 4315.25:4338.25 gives 2.3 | 253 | 226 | 248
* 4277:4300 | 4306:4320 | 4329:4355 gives 2.1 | 251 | 218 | 264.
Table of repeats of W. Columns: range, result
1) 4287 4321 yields 221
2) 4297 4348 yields 230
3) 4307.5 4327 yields 213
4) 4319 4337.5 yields 243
